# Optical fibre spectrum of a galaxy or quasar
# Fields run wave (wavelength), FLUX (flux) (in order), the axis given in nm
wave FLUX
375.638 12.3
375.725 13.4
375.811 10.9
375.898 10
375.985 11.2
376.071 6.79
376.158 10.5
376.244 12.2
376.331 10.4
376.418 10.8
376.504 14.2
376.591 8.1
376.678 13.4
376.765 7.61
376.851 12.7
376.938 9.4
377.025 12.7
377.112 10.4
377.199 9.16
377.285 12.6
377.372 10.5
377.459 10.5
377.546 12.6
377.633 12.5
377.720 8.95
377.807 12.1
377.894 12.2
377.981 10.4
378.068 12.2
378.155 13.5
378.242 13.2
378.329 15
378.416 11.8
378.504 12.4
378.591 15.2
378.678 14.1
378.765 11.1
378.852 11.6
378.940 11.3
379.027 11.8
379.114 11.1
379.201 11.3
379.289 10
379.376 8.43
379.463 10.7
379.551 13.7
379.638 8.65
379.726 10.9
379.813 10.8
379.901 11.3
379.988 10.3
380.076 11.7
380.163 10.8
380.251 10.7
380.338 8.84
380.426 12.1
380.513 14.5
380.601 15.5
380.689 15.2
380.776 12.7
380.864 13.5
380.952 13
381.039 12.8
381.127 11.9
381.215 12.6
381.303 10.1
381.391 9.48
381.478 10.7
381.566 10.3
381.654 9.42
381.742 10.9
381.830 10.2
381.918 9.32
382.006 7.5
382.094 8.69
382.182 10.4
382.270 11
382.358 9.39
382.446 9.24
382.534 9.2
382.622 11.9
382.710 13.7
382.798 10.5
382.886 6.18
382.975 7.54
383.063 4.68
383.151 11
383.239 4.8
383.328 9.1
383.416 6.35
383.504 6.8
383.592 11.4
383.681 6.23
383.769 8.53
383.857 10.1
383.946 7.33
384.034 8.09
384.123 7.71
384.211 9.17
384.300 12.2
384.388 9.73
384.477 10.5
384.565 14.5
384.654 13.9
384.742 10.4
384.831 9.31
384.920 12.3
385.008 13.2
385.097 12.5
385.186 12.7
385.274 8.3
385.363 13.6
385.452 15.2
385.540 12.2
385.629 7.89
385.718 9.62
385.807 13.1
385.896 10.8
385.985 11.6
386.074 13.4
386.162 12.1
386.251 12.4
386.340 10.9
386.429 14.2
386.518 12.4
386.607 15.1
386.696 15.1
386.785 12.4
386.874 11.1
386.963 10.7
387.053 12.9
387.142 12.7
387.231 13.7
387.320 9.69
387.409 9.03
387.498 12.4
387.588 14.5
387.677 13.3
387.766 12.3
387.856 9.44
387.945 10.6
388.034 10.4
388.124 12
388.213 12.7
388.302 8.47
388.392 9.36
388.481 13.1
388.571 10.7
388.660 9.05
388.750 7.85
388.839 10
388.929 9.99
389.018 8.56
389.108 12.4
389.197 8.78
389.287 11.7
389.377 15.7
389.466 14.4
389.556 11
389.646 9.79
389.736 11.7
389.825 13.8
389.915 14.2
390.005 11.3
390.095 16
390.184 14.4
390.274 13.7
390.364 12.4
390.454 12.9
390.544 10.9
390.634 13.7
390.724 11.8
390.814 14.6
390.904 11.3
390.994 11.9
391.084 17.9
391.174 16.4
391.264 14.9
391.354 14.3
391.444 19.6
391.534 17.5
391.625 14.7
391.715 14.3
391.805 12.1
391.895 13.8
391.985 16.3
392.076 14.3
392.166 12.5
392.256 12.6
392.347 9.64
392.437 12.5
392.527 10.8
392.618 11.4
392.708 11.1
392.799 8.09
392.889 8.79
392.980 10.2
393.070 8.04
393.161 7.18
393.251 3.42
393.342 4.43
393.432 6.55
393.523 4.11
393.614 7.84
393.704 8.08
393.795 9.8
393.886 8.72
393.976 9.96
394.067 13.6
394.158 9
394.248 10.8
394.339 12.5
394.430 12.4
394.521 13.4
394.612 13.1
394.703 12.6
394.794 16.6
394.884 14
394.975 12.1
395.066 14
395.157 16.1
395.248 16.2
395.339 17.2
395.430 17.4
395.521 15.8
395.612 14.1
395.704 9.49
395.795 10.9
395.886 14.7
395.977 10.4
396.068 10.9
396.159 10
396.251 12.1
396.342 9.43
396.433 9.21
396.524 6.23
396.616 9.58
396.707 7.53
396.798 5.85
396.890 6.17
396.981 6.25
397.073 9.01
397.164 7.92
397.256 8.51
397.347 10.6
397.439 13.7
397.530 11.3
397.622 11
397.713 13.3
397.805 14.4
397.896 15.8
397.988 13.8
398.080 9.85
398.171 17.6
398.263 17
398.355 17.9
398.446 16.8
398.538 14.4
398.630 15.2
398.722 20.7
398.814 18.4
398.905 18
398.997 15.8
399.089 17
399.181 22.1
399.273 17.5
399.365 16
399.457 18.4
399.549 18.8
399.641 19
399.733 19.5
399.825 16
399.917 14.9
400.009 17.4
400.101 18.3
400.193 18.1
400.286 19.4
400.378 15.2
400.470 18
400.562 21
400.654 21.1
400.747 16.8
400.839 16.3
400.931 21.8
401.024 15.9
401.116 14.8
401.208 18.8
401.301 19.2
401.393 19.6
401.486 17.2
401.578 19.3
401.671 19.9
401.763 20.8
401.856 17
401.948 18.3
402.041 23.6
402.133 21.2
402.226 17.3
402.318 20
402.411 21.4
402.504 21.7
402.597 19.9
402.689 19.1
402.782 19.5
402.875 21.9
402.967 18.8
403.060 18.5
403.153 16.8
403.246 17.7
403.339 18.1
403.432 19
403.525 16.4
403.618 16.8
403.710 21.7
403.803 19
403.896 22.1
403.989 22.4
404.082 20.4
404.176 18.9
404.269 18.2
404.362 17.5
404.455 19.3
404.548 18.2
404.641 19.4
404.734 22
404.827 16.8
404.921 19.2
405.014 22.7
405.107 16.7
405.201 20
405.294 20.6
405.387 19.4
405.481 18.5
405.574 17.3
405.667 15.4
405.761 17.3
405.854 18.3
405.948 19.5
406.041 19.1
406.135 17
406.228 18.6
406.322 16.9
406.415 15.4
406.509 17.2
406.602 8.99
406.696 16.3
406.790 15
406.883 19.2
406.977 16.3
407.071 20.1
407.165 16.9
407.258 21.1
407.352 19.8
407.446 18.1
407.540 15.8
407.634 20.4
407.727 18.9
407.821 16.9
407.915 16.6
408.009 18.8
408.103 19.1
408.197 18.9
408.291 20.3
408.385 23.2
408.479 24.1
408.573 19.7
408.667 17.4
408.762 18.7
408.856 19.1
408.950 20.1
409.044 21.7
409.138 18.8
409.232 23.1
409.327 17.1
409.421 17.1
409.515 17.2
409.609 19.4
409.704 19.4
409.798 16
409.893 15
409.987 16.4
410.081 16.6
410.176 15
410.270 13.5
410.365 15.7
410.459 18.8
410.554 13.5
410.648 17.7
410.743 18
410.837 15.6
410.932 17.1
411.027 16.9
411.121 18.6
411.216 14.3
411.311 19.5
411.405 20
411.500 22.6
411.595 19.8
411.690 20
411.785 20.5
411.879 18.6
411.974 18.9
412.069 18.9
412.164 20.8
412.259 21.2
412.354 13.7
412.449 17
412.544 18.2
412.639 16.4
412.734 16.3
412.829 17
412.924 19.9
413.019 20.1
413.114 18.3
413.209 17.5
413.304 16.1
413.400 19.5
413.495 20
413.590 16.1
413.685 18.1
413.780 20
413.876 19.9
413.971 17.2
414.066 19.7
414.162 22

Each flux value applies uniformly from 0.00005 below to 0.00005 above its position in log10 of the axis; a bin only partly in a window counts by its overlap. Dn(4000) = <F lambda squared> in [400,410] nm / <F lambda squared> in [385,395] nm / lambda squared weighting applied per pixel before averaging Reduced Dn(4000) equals 1.7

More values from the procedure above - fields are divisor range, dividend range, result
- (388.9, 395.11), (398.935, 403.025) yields 1.64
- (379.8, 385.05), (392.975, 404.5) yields 1.60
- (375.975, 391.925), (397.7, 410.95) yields 1.76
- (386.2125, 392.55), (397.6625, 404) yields 1.54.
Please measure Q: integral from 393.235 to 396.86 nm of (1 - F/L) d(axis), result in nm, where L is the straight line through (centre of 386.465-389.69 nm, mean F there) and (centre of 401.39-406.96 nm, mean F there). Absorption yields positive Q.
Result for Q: 0.888 nm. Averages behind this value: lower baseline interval 11.5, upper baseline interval 18.7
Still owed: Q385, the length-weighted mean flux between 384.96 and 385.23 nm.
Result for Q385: 12.8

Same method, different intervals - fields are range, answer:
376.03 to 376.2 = 8.64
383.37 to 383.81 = 7.87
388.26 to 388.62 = 10.4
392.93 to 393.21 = 8.4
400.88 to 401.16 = 17.5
